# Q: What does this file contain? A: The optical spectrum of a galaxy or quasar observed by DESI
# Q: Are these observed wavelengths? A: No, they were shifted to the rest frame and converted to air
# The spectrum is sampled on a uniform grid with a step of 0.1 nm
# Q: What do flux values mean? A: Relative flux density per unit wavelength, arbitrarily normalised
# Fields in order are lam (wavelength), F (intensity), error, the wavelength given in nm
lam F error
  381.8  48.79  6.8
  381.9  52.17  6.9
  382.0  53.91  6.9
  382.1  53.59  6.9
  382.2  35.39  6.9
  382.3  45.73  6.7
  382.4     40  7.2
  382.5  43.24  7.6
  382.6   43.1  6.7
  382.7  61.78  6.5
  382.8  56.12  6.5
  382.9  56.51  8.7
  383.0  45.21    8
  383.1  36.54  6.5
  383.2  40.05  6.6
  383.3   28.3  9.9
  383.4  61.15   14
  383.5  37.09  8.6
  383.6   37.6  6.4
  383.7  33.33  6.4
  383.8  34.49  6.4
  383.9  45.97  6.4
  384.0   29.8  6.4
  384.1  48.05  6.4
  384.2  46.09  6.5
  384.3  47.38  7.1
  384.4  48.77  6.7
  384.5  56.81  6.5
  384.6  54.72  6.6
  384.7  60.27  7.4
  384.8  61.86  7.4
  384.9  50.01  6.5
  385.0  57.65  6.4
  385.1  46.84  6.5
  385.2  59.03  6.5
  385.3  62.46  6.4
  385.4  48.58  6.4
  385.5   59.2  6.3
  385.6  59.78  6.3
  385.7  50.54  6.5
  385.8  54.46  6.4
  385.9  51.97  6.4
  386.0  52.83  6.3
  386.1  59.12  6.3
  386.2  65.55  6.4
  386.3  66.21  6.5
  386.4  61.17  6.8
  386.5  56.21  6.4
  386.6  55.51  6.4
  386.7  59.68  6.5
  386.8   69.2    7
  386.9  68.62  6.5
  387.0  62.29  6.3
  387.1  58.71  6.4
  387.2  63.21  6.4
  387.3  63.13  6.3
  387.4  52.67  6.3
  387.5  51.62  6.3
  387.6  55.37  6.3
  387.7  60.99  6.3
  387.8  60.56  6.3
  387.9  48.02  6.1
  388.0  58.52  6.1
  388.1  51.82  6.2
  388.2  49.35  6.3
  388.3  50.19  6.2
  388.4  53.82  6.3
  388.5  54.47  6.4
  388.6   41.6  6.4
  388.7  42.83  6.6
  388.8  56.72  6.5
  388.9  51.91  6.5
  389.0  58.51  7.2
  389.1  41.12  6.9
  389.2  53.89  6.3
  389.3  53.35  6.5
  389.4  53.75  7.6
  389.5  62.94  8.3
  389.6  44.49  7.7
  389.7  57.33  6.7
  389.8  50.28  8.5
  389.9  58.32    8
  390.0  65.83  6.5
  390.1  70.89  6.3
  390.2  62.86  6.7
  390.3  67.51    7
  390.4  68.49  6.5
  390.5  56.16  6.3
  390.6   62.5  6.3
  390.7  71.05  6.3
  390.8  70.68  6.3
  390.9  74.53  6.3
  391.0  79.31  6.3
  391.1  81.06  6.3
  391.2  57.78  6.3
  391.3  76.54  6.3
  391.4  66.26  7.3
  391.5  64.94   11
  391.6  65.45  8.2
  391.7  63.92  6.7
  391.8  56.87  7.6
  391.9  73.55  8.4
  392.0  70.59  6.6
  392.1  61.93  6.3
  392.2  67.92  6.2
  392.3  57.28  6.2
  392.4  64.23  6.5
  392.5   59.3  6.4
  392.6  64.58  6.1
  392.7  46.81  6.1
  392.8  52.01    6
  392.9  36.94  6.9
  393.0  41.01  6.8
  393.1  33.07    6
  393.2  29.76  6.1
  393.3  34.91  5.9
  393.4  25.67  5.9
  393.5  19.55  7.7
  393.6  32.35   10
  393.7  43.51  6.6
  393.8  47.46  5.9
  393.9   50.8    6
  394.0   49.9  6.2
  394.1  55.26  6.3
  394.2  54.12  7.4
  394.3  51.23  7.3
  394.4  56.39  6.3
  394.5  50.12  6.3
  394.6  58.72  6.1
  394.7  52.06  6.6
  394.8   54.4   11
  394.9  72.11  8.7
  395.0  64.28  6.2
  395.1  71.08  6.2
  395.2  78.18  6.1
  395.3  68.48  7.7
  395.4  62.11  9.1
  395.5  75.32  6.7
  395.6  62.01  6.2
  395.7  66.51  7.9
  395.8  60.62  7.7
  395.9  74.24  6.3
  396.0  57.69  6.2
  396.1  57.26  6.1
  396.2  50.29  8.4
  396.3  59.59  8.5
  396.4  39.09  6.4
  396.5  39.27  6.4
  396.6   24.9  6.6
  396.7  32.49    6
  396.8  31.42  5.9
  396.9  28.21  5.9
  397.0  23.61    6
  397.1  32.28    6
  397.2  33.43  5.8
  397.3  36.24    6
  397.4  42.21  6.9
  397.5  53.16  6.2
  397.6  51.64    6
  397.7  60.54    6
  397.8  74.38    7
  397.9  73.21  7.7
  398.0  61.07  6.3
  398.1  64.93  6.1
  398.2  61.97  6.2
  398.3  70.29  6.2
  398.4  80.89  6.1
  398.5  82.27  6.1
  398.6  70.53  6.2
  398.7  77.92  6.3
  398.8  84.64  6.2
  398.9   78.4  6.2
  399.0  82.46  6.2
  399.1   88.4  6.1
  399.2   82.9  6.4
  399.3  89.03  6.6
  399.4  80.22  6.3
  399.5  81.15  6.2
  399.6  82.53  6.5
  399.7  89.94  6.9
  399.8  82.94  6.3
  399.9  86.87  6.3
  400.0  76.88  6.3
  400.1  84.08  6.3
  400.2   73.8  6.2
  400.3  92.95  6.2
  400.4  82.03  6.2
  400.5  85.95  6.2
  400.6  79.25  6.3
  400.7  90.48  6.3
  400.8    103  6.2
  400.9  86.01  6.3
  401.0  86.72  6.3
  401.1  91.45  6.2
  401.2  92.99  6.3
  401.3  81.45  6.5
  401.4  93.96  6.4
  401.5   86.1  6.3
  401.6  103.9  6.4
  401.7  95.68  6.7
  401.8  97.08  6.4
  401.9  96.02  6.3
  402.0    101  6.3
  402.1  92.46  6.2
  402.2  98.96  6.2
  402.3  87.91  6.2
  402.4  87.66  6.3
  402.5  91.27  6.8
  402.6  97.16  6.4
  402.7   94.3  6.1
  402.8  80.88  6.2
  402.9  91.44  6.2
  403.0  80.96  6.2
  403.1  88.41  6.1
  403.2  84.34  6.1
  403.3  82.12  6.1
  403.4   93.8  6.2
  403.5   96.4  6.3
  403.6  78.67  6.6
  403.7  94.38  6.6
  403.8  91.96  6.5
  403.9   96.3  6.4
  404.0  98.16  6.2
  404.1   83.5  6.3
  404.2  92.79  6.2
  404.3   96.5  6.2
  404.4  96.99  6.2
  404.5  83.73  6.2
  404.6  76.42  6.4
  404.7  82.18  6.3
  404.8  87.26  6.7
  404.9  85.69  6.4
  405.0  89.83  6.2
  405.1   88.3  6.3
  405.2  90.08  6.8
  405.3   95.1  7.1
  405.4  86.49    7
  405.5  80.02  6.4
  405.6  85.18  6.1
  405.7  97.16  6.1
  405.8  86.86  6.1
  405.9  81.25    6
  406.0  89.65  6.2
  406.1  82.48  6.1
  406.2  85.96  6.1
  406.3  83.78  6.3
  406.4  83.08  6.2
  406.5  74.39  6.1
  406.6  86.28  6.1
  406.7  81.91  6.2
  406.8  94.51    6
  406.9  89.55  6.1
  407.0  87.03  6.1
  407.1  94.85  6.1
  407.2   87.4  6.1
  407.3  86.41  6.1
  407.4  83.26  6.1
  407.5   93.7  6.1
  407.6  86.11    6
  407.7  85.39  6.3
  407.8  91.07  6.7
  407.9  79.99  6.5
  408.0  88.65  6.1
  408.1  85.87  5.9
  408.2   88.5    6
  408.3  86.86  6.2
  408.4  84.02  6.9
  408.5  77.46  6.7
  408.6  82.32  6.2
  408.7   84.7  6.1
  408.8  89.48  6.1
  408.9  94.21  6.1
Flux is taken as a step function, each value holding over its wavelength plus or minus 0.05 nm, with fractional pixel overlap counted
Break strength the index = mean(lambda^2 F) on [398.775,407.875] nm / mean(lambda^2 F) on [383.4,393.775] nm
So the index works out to 1.72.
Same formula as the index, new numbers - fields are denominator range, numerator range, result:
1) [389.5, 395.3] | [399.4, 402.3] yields 1.61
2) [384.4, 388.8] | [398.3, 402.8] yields 1.66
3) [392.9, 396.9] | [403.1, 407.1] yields 1.83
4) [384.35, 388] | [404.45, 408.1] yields 1.66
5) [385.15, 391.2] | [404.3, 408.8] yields 1.62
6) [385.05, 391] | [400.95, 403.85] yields 1.69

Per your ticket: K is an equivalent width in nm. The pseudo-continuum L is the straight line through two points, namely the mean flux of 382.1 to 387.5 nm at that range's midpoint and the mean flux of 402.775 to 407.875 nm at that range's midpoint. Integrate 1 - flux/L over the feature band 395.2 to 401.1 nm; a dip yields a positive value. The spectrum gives 0.643 nm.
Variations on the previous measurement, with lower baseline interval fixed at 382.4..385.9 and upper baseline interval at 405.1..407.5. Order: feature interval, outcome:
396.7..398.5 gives 0.50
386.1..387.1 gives -0.18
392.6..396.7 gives 0.95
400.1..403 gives -0.44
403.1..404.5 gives -0.14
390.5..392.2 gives -0.20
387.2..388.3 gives -0.01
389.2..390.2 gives 0.01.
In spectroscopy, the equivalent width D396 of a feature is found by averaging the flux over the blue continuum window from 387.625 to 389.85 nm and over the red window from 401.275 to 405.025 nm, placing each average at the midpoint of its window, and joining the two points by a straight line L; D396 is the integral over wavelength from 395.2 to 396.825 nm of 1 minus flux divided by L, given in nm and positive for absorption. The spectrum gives 0.38 nm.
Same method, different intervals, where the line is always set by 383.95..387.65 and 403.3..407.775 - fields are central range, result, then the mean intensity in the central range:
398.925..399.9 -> -0.08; 84.4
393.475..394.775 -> 0.39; 48.5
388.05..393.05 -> 0.35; 59.3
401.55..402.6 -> -0.17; 95.3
